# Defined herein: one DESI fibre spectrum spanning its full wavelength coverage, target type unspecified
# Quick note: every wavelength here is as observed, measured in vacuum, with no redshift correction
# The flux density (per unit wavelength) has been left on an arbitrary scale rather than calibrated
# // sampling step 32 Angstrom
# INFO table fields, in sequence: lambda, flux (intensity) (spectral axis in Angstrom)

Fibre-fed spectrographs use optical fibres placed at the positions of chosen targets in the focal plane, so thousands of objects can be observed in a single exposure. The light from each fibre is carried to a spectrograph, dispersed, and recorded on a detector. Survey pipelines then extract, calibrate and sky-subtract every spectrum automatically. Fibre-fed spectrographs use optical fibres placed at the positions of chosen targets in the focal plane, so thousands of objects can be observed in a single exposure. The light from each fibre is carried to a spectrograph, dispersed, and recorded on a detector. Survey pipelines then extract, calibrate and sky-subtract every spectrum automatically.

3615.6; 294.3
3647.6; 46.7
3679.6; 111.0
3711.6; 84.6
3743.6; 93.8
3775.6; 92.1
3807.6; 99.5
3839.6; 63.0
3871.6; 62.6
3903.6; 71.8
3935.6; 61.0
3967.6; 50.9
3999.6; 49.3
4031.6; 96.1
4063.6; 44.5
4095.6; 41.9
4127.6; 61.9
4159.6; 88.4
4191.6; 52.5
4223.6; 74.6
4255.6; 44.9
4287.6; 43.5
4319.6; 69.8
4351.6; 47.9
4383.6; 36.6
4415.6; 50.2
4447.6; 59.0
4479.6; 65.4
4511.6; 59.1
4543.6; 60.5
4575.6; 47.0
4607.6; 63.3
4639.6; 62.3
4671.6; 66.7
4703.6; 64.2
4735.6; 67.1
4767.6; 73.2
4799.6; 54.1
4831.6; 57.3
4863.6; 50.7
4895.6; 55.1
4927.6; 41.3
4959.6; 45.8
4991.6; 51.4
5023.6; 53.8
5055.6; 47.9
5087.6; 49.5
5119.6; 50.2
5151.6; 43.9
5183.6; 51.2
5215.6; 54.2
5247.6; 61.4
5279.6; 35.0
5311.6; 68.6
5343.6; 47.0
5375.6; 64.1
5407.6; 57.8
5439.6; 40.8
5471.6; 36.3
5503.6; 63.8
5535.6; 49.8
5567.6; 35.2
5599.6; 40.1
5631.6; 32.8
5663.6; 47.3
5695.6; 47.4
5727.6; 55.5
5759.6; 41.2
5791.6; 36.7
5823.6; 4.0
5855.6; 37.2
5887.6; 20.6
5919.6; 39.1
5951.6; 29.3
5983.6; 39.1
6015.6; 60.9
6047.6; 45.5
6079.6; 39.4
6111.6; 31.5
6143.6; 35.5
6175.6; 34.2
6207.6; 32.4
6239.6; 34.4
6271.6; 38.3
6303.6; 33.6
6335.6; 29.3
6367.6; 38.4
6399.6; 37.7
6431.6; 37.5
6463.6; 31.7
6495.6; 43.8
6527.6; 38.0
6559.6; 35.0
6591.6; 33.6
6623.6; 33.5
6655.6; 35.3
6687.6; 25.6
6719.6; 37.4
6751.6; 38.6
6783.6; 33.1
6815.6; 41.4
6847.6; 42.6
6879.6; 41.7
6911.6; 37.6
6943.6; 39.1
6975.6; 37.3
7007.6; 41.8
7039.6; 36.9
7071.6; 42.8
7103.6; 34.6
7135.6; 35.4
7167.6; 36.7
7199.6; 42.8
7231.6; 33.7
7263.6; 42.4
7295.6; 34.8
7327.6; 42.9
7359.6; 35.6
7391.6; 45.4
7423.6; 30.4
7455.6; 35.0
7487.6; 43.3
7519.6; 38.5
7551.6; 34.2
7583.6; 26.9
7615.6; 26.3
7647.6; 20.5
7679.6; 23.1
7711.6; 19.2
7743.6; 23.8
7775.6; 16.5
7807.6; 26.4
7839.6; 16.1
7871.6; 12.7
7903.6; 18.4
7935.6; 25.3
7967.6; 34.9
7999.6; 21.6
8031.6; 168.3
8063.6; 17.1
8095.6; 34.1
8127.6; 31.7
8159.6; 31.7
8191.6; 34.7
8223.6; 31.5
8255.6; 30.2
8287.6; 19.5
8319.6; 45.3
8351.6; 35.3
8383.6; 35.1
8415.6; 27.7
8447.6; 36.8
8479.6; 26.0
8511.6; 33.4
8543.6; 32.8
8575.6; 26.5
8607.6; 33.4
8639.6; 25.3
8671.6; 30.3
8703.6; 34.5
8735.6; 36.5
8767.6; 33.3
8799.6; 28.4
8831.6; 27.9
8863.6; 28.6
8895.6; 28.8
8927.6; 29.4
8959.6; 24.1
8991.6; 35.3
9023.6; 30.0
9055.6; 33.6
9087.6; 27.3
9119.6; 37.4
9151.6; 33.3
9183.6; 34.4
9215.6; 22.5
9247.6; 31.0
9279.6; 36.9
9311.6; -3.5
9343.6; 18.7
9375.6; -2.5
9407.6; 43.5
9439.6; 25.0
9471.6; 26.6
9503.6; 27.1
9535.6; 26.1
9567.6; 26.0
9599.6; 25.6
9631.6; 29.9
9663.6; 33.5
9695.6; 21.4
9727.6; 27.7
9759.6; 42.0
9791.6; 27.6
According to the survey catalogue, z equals 1.15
